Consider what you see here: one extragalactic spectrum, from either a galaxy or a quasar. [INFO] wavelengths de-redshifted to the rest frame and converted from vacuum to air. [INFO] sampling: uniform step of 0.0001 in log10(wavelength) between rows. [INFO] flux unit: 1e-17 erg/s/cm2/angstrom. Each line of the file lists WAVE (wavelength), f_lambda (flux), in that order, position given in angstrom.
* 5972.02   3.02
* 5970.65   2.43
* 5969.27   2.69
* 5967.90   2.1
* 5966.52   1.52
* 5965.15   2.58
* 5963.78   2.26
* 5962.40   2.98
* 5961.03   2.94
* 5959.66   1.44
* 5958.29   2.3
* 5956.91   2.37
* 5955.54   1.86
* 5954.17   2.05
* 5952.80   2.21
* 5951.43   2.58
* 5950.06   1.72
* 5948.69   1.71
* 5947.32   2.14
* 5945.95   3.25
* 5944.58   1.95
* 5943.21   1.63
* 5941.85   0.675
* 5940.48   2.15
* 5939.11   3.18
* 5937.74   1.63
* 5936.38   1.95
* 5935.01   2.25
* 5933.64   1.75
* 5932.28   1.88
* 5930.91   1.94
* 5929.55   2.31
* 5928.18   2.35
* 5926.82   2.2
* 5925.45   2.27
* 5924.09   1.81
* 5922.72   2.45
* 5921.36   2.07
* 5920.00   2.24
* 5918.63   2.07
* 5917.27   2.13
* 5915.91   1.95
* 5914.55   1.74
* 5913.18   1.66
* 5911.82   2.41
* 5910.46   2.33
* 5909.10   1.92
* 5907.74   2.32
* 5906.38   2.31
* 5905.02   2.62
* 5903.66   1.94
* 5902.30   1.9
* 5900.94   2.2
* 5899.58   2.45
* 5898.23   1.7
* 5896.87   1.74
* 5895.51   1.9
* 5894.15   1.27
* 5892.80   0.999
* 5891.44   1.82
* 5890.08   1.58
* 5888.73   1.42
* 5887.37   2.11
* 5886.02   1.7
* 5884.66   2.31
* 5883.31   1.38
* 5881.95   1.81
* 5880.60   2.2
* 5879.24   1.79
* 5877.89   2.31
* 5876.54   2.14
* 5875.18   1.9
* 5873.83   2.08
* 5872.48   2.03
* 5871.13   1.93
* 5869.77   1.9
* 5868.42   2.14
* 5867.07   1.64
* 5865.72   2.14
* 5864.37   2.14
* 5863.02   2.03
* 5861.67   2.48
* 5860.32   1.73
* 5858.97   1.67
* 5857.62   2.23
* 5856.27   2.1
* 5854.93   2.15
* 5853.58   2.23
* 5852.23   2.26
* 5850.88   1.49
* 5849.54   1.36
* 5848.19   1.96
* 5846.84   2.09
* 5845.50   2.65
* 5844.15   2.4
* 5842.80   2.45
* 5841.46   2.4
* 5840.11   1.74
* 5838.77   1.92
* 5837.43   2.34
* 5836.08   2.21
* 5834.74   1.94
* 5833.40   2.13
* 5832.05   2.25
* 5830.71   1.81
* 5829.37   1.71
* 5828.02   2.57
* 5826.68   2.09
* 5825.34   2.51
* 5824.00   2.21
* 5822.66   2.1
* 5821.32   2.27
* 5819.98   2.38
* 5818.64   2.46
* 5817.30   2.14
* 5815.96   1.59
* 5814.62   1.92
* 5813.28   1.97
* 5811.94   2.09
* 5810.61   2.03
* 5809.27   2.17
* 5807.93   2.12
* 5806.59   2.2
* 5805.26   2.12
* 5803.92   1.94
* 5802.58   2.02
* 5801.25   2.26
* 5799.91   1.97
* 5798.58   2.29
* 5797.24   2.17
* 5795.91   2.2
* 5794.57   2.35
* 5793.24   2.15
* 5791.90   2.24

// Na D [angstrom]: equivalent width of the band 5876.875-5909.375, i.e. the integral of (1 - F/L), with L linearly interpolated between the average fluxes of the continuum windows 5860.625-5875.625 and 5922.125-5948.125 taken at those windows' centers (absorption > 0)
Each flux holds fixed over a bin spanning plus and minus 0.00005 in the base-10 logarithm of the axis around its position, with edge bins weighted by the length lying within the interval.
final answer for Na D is 2.3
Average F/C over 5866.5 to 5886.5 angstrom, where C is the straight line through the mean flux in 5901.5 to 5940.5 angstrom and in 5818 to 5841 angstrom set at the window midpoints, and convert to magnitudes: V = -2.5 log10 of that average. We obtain 0.10 mag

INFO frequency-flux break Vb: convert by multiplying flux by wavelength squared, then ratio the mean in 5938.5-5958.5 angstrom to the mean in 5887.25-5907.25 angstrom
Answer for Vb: 1.2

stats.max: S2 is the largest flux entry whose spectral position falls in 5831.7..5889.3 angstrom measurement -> 2.65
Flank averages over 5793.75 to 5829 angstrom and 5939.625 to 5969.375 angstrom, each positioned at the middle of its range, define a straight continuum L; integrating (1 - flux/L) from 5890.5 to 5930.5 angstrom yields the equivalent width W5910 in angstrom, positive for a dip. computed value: 2.02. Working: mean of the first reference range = 2.16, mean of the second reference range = 2.14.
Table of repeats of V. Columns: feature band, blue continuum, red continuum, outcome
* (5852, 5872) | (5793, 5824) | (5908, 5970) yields 0.04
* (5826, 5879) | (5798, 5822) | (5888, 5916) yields -0.03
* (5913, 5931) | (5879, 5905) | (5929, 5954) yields -0.08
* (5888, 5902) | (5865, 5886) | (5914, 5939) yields 0.18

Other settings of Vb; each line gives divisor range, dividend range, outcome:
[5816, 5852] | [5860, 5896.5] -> 0.90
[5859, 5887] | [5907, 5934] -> 1.07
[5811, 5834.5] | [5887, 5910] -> 0.92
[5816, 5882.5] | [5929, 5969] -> 1.05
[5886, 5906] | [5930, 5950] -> 1.11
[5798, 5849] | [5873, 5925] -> 0.94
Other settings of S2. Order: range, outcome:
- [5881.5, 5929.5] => 2.62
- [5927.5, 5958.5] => 3.25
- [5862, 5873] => 2.14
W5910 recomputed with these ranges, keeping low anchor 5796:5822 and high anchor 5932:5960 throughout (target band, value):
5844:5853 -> 0.35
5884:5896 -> 2.30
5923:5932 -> -0.42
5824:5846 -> -0.97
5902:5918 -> -0.36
